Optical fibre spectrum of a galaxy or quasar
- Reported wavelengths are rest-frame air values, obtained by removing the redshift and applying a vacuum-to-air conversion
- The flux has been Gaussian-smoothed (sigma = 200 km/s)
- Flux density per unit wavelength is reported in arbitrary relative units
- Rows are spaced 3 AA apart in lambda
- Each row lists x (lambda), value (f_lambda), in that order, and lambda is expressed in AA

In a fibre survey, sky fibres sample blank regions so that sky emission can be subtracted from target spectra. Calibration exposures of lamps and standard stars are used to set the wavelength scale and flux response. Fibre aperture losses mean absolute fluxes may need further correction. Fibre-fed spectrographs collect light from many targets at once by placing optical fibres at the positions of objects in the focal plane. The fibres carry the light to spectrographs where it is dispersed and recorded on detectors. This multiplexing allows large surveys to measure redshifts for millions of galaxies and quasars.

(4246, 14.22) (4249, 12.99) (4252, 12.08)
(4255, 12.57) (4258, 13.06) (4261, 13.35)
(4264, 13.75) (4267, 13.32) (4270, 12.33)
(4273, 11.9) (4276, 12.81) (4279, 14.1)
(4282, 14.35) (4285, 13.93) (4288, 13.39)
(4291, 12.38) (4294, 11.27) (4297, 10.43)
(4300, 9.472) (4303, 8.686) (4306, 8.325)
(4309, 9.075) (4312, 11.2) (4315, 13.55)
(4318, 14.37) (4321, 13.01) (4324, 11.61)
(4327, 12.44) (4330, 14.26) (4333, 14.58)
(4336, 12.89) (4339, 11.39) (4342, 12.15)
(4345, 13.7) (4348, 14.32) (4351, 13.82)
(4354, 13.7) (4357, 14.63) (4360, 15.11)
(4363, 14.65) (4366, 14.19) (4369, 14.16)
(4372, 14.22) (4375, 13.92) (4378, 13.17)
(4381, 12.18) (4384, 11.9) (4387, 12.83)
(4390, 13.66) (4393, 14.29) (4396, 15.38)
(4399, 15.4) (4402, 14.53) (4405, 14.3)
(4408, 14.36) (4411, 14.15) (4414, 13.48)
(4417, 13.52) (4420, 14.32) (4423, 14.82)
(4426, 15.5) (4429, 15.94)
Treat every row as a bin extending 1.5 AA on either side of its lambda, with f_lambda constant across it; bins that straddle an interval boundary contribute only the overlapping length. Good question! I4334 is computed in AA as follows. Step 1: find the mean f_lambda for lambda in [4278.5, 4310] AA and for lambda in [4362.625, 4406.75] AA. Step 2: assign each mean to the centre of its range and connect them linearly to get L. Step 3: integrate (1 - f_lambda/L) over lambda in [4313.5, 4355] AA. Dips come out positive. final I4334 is -2.6 AA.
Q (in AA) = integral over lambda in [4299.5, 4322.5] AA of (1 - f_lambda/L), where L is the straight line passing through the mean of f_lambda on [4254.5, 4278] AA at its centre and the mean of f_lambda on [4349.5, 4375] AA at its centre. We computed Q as 4.3 AA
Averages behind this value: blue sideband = 12.9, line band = 11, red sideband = 14.3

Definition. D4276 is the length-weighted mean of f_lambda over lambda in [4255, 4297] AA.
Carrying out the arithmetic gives 13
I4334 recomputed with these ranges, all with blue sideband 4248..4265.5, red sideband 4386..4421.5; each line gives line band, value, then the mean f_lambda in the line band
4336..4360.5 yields 0.43 AA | 13.5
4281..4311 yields 4.98 AA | 11.1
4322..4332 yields 0.51 AA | 12.9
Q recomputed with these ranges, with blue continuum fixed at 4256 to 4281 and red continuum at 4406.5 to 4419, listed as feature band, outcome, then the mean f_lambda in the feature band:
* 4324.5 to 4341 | 0.6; 13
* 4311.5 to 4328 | 0.7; 12.8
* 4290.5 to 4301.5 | 2.1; 10.8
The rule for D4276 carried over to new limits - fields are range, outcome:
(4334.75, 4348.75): 12.8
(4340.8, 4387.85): 13.7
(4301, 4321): 11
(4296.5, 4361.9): 12.4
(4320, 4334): 13.1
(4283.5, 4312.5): 10.8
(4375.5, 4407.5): 13.8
